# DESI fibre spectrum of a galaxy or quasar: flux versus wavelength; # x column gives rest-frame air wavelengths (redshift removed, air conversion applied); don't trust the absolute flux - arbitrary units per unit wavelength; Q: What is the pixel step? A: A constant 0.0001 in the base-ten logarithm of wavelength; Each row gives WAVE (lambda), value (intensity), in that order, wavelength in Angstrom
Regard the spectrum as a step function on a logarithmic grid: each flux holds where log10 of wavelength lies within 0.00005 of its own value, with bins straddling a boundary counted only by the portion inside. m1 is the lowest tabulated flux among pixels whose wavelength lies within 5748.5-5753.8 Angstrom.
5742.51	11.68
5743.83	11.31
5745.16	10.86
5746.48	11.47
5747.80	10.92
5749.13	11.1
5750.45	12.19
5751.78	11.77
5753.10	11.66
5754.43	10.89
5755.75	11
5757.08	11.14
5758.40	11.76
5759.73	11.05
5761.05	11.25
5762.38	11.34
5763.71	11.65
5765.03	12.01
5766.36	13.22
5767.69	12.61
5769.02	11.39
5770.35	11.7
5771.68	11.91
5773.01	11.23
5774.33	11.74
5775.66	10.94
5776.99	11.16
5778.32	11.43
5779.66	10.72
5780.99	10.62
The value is 11.1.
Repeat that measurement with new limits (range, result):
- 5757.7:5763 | 11.05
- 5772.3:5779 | 10.94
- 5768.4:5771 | 11.39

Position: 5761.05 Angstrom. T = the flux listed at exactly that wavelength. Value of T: 11.25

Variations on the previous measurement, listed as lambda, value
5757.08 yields 11.14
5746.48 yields 11.47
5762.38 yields 11.34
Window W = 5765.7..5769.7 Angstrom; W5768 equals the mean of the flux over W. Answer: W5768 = 12.4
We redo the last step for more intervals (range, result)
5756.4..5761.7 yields 11.3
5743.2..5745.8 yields 11.1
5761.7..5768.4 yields 12.1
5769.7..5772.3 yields 11.8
